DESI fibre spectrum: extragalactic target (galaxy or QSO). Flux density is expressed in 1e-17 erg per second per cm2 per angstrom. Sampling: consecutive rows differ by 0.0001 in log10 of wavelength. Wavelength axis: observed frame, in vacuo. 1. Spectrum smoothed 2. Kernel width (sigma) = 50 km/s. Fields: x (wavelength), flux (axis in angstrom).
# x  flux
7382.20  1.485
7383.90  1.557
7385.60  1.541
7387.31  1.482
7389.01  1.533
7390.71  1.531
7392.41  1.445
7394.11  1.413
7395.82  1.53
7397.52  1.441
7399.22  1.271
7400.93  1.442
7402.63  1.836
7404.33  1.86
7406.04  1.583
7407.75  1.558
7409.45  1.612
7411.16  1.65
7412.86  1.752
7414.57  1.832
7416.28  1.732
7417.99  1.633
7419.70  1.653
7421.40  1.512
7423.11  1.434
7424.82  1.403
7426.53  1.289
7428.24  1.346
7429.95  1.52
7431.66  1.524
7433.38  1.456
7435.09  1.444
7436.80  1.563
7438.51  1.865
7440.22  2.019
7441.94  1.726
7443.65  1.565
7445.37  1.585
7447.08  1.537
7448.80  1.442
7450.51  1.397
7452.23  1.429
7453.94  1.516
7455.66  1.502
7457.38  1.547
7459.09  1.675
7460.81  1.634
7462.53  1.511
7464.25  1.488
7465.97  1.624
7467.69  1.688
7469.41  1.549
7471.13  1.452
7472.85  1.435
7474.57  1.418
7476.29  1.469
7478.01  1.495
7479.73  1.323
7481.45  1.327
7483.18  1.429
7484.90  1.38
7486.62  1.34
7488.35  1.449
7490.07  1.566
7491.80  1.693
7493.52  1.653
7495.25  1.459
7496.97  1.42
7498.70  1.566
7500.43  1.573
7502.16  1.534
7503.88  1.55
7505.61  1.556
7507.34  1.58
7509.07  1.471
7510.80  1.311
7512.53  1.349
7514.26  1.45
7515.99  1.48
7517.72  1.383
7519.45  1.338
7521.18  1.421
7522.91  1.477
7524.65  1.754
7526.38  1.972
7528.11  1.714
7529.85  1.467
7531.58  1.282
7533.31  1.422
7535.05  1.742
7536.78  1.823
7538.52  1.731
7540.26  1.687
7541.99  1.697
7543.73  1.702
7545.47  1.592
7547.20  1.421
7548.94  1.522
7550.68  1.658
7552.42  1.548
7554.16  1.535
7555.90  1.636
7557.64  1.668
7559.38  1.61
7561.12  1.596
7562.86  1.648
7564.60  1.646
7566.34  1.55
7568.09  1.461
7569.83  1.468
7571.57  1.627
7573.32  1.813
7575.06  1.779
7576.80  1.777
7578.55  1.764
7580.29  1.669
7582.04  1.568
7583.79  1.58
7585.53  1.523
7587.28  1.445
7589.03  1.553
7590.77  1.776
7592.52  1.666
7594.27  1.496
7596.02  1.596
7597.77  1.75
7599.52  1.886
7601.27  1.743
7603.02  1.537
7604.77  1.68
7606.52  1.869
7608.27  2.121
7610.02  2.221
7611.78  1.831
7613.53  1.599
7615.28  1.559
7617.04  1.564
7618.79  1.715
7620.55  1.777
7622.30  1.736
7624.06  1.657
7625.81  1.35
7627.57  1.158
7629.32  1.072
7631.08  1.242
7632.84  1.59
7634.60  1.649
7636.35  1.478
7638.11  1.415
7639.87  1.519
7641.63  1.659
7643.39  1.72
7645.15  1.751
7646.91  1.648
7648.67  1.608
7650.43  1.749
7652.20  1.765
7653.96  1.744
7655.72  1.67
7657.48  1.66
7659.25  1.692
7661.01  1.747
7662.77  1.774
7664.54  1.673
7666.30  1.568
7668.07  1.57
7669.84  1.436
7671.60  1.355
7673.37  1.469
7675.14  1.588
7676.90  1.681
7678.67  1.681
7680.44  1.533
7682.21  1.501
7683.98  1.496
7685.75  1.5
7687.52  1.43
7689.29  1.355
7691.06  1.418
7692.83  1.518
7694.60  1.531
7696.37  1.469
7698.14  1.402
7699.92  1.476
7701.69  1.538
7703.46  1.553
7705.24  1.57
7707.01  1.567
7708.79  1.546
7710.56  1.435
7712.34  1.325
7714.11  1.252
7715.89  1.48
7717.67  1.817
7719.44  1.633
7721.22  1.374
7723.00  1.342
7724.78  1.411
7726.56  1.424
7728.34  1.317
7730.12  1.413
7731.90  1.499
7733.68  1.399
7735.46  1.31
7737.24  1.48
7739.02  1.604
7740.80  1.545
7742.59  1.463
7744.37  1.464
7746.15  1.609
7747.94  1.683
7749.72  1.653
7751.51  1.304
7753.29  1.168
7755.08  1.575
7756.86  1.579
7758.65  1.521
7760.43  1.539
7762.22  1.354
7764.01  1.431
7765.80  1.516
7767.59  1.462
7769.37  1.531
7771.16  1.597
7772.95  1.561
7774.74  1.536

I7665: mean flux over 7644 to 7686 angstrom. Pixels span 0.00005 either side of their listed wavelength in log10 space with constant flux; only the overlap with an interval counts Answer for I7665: 1.62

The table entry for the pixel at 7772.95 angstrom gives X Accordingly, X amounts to 1.561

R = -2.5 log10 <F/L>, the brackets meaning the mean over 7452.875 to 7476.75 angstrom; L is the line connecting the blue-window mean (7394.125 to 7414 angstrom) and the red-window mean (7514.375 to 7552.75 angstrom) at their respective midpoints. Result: 0.03 mag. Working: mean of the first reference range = 1.59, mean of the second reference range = 1.58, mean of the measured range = 1.54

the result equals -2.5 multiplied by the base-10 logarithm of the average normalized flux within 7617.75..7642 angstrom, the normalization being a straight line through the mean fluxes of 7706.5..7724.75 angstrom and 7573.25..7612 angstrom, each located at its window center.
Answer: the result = 0.10 mag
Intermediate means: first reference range 1.72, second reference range 1.47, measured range 1.5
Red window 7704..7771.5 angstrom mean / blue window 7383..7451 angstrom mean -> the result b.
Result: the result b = 0.9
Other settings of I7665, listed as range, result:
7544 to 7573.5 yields 1.59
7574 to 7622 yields 1.71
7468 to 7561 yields 1.53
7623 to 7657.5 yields 1.55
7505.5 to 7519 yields 1.44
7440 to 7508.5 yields 1.52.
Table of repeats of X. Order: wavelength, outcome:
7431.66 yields 1.524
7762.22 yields 1.354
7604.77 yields 1.68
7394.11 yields 1.413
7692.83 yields 1.518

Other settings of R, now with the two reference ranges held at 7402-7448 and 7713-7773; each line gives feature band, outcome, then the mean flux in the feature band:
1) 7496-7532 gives 0.044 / 1.51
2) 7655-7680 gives -0.070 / 1.61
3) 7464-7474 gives 0.036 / 1.54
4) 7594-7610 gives -0.158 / 1.78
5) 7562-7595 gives -0.052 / 1.62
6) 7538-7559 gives -0.038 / 1.61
